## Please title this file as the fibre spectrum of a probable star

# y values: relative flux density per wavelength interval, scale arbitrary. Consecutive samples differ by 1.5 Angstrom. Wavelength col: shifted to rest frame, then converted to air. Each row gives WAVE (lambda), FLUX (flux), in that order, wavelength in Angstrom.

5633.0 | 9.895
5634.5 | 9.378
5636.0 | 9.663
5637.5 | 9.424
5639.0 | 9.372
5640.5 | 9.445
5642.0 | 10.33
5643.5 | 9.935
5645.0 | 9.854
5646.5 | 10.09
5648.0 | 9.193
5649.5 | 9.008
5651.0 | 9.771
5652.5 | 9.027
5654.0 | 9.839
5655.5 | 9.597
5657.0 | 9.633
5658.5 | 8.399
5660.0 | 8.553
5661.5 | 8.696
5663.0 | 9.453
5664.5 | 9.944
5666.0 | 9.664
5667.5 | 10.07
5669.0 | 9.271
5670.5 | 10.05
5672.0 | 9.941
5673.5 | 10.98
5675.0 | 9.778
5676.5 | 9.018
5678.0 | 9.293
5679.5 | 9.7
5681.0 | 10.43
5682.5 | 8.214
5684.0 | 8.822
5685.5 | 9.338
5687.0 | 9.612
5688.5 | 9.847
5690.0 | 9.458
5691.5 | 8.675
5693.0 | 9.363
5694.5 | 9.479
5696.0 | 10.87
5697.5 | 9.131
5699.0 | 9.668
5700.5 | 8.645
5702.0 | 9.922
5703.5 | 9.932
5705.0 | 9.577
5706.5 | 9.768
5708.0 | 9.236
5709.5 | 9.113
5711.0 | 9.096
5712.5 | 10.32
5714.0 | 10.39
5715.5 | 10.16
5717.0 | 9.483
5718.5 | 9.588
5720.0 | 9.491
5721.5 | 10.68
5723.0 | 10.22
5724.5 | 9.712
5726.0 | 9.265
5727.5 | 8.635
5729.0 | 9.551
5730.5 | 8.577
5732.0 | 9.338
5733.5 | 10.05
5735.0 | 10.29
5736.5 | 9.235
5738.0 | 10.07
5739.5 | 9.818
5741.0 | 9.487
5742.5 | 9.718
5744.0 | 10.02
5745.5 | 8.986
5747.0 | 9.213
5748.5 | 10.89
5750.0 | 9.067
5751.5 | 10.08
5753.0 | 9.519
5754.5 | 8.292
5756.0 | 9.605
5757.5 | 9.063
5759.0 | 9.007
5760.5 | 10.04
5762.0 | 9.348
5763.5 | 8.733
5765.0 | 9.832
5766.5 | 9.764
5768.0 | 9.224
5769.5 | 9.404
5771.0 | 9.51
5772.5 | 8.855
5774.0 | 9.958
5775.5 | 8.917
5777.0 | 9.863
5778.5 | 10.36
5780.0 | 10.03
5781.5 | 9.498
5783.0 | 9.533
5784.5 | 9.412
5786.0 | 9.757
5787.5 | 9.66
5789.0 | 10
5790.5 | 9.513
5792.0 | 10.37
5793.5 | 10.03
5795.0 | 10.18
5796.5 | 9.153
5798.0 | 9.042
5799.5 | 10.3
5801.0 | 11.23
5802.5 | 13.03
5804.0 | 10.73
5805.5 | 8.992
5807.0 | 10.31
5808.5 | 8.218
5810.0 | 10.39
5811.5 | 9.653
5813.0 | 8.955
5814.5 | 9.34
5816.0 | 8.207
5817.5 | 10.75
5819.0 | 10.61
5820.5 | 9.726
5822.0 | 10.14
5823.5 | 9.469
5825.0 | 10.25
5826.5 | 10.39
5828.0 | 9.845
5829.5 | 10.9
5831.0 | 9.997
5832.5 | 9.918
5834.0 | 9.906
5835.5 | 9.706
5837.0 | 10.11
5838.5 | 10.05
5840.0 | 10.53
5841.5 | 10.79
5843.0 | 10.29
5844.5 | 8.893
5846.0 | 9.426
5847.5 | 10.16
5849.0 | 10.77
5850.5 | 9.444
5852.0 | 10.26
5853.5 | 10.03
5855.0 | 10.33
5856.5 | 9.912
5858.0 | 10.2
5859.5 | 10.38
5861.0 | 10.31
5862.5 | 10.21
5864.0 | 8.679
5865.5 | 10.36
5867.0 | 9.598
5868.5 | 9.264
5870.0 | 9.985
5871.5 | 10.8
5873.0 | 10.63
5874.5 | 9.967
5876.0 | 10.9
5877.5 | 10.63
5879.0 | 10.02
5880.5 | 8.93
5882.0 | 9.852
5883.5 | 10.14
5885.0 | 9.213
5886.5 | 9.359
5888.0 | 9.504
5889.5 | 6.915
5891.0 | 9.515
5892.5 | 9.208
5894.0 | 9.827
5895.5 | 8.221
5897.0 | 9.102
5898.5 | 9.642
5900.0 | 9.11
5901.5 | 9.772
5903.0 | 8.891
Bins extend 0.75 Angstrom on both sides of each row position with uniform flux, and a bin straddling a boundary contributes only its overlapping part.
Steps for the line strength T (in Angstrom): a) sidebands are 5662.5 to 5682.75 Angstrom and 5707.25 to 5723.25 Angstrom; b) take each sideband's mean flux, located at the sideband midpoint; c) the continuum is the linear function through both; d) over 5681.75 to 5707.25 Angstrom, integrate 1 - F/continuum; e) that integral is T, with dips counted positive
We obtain 0.9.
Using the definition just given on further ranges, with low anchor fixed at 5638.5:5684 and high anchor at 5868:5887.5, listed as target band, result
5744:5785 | 1.08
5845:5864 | -0.22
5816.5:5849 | -0.66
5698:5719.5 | 0.02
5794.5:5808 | -0.64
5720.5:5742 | 0.10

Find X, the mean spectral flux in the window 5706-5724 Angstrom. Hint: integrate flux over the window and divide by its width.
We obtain 9.79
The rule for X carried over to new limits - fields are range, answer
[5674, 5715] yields 9.52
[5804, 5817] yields 9.37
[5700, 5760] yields 9.58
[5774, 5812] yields 9.93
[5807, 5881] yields 9.97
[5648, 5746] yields 9.55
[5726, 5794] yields 9.55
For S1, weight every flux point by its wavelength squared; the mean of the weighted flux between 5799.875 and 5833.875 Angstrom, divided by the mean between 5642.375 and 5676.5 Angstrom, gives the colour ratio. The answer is 1.11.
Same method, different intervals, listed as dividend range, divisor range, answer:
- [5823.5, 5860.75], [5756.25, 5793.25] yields 1.08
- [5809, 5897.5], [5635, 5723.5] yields 1.09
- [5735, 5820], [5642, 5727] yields 1.05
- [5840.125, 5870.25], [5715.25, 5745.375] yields 1.08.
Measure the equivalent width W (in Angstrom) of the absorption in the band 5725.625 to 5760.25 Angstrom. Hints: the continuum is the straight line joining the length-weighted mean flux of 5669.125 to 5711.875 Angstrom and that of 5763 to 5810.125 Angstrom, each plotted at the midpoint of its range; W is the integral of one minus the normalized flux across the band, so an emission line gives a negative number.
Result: 0.72 Angstrom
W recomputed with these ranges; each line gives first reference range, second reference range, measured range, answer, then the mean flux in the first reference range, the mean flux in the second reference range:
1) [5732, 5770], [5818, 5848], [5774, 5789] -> 0.1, 9.55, 10.1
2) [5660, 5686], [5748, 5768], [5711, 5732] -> -0.4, 9.54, 9.45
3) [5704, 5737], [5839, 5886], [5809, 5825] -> 0.3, 9.63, 10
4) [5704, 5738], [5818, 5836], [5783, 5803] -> -0.3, 9.64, 10.1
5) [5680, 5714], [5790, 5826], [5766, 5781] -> 0.3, 9.5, 9.95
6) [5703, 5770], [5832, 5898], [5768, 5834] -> -1.1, 9.57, 9.82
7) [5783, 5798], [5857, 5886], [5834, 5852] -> -0.2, 9.74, 10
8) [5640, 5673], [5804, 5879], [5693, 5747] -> 0.3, 9.55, 9.98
